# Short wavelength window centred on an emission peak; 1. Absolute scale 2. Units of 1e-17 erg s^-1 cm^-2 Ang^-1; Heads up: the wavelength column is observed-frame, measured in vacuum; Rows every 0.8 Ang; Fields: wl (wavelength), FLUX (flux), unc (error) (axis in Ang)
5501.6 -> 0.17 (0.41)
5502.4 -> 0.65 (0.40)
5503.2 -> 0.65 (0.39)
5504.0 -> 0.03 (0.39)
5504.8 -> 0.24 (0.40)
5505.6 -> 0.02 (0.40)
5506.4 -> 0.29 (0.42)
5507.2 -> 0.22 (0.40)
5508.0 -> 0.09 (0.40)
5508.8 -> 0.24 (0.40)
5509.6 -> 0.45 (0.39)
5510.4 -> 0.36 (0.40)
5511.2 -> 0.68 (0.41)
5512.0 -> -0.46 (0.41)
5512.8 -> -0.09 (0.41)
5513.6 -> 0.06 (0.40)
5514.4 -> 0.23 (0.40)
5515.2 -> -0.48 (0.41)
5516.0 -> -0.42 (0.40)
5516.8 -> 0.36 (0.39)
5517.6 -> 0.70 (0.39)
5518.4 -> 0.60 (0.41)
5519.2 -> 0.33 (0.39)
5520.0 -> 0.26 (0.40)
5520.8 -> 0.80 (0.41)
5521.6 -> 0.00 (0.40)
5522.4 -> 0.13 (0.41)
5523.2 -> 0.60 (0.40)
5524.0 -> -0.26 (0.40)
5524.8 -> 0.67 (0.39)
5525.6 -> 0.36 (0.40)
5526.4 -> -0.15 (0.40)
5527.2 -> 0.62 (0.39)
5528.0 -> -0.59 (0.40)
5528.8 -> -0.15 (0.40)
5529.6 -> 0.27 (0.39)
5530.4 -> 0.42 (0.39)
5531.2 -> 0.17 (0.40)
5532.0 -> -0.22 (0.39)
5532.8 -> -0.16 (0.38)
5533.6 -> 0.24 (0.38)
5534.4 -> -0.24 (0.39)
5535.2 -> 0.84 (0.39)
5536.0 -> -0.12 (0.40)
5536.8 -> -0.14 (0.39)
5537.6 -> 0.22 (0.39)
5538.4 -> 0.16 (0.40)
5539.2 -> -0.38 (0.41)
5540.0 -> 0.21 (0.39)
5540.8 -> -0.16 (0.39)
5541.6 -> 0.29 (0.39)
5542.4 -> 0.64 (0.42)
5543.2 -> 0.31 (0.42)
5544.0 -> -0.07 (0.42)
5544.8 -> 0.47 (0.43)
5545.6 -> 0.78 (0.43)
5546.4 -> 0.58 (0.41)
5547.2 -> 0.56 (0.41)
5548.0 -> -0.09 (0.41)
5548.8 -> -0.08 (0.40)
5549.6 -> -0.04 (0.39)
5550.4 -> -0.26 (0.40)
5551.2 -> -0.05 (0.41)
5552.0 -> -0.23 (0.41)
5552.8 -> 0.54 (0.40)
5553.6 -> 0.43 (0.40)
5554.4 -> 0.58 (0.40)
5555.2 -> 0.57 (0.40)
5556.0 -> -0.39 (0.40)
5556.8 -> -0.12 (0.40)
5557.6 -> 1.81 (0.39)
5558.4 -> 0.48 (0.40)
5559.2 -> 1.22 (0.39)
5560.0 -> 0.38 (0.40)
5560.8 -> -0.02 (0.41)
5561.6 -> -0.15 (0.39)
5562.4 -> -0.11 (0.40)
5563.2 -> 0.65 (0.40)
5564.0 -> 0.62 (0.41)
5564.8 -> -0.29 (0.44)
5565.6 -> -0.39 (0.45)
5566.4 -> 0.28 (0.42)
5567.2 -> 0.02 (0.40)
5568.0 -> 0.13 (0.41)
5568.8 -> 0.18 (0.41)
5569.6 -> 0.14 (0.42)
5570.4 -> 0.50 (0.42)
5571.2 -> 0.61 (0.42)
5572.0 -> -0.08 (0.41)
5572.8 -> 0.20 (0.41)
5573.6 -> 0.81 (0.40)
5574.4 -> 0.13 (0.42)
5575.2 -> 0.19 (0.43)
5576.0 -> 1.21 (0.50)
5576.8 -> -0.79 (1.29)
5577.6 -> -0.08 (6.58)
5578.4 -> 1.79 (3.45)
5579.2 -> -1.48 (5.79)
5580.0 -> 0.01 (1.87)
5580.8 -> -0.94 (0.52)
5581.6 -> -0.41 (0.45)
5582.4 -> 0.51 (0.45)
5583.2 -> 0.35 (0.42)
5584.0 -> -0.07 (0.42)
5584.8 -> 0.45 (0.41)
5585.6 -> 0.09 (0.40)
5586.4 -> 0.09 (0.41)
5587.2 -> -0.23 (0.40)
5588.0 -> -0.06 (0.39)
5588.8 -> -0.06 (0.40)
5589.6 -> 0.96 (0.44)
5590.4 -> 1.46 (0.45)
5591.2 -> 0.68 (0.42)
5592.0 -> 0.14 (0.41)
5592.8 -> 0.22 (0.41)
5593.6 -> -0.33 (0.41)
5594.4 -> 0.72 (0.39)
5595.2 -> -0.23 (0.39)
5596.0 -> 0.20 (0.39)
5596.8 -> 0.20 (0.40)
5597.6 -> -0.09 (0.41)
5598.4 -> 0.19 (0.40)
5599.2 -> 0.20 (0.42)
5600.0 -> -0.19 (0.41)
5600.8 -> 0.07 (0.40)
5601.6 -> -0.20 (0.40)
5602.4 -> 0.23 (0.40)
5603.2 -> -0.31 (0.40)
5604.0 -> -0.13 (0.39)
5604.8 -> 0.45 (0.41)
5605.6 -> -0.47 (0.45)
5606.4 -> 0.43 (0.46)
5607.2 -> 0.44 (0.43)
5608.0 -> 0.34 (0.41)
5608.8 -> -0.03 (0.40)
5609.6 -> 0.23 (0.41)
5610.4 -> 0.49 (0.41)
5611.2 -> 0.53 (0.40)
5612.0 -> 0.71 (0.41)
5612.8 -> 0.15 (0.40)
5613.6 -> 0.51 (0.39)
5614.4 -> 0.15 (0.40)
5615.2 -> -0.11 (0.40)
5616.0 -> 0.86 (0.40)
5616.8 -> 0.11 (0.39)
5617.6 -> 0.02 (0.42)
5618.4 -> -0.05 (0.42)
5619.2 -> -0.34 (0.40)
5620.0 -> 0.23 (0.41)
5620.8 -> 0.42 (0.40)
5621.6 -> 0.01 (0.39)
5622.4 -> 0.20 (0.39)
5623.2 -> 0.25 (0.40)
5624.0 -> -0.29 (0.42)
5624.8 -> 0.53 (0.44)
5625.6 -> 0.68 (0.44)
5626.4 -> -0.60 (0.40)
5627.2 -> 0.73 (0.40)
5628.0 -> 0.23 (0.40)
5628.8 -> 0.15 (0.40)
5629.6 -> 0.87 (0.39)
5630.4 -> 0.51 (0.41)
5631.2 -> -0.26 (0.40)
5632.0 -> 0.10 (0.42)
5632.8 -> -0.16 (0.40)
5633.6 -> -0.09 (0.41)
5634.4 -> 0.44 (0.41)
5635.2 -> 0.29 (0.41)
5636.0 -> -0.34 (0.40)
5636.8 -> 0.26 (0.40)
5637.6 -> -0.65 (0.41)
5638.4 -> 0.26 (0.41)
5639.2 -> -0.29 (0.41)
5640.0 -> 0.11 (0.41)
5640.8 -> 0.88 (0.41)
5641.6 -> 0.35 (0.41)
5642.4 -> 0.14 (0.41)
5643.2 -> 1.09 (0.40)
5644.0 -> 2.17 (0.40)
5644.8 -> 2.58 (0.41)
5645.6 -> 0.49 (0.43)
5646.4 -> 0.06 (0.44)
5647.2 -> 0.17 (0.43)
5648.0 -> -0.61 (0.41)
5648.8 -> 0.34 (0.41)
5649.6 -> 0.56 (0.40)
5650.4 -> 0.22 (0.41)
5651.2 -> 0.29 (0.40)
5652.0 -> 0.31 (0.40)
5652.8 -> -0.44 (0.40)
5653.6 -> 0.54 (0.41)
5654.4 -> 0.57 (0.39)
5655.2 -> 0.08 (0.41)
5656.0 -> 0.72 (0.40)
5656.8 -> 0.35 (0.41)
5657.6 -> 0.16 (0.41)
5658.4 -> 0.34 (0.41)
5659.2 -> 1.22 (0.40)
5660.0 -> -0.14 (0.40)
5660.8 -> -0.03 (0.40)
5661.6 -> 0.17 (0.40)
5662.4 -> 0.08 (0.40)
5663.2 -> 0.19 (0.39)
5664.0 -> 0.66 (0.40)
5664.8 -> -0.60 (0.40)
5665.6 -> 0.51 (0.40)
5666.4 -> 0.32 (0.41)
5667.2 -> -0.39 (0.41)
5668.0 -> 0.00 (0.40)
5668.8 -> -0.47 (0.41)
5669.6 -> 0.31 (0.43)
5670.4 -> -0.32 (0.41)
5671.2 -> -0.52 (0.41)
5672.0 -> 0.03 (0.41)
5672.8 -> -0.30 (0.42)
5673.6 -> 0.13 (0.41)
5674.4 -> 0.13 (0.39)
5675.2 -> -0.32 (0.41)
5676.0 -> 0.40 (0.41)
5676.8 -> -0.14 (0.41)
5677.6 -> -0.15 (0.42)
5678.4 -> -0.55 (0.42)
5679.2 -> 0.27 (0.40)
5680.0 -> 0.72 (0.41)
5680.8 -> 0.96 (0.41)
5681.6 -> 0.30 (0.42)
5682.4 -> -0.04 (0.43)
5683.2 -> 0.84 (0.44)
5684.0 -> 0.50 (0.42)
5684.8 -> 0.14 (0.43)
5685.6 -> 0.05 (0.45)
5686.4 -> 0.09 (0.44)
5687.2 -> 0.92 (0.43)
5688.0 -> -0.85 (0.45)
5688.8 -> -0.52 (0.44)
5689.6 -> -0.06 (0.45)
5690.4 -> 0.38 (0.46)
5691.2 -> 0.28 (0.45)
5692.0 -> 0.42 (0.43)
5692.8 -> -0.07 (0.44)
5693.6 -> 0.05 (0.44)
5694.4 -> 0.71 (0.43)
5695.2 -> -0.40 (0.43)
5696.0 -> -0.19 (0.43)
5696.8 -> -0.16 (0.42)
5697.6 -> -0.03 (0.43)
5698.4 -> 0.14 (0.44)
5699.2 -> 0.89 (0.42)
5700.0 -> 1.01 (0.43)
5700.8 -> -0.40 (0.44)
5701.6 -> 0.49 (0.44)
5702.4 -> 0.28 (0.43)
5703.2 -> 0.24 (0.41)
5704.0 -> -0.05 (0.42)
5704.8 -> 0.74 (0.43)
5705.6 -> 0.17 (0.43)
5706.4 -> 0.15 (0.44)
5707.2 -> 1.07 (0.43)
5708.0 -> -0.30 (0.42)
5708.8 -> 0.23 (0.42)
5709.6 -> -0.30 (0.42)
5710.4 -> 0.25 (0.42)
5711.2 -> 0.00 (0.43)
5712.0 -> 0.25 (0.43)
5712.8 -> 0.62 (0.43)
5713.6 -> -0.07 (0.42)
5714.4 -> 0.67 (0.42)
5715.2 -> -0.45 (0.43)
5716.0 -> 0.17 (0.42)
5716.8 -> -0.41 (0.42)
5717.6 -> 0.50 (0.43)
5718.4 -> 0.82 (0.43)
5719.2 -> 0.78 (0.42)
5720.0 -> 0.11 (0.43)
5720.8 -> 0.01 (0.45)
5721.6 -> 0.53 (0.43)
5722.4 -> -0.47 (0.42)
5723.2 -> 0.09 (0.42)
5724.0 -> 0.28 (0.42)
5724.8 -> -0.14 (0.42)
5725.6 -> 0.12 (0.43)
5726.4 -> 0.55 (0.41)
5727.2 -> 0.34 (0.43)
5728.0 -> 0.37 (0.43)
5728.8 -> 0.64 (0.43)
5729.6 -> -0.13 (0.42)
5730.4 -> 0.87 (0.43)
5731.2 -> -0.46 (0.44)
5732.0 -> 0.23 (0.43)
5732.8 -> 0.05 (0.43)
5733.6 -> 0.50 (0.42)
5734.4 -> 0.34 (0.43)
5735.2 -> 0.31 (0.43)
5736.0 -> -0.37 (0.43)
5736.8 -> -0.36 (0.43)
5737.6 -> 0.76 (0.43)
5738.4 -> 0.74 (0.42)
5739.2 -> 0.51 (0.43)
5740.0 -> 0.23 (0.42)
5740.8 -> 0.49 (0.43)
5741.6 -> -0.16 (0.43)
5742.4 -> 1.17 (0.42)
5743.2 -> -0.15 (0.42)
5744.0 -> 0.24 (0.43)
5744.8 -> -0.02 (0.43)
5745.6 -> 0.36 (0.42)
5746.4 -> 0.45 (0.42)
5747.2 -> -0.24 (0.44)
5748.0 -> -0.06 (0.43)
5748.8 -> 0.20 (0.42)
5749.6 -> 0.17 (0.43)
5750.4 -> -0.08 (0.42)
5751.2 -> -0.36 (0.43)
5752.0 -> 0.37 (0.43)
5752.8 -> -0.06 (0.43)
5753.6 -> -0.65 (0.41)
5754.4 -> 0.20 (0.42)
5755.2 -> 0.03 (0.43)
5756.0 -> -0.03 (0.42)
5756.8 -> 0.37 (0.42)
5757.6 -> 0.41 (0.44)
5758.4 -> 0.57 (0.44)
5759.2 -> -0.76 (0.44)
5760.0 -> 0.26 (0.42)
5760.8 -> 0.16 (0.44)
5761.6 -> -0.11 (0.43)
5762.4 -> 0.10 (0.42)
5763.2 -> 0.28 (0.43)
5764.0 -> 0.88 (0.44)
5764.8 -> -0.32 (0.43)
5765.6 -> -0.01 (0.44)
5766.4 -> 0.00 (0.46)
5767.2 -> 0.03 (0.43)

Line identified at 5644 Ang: [O III] 5007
